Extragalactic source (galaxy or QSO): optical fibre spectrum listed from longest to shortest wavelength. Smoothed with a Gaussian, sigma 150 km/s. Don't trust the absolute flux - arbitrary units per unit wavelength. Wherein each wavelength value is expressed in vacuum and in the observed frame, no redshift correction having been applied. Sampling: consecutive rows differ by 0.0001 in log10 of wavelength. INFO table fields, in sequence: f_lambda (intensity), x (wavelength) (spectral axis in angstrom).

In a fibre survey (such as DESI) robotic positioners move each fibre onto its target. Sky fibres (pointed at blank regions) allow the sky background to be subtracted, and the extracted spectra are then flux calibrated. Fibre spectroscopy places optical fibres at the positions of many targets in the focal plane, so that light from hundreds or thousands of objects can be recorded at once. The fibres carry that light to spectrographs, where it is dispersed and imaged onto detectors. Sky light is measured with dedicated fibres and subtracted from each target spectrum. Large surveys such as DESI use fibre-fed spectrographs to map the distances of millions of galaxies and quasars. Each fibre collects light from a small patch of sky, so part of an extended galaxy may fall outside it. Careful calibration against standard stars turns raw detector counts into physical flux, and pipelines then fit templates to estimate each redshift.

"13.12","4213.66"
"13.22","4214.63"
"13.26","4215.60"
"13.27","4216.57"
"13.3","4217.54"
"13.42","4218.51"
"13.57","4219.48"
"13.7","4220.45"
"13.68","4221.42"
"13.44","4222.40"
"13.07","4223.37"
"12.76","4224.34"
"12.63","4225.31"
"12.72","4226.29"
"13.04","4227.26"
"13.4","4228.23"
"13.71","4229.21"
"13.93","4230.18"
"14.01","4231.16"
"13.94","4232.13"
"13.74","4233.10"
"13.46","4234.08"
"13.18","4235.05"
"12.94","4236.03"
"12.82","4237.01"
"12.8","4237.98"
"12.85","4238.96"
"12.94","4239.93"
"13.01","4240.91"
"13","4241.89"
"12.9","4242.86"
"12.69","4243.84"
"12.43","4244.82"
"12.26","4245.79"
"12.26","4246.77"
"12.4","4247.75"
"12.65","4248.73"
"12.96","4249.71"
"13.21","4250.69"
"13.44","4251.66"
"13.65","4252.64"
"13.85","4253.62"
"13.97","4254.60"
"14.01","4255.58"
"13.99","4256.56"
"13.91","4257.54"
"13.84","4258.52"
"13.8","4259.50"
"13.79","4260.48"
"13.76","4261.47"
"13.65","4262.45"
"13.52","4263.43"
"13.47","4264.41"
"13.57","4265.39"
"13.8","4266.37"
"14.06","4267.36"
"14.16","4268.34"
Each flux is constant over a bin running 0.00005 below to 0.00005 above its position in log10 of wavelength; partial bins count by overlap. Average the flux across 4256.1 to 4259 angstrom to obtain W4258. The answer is 13.9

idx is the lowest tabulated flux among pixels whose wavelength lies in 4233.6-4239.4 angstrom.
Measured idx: 12.8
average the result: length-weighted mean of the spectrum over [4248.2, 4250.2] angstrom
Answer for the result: 12.8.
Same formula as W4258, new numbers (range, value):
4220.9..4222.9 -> 13.5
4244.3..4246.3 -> 12.4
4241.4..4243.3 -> 13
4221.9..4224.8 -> 13.1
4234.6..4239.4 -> 12.9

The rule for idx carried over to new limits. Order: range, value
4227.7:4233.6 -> 13.4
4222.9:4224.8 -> 12.76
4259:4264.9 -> 13.47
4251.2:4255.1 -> 13.44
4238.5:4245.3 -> 12.43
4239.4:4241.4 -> 12.94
